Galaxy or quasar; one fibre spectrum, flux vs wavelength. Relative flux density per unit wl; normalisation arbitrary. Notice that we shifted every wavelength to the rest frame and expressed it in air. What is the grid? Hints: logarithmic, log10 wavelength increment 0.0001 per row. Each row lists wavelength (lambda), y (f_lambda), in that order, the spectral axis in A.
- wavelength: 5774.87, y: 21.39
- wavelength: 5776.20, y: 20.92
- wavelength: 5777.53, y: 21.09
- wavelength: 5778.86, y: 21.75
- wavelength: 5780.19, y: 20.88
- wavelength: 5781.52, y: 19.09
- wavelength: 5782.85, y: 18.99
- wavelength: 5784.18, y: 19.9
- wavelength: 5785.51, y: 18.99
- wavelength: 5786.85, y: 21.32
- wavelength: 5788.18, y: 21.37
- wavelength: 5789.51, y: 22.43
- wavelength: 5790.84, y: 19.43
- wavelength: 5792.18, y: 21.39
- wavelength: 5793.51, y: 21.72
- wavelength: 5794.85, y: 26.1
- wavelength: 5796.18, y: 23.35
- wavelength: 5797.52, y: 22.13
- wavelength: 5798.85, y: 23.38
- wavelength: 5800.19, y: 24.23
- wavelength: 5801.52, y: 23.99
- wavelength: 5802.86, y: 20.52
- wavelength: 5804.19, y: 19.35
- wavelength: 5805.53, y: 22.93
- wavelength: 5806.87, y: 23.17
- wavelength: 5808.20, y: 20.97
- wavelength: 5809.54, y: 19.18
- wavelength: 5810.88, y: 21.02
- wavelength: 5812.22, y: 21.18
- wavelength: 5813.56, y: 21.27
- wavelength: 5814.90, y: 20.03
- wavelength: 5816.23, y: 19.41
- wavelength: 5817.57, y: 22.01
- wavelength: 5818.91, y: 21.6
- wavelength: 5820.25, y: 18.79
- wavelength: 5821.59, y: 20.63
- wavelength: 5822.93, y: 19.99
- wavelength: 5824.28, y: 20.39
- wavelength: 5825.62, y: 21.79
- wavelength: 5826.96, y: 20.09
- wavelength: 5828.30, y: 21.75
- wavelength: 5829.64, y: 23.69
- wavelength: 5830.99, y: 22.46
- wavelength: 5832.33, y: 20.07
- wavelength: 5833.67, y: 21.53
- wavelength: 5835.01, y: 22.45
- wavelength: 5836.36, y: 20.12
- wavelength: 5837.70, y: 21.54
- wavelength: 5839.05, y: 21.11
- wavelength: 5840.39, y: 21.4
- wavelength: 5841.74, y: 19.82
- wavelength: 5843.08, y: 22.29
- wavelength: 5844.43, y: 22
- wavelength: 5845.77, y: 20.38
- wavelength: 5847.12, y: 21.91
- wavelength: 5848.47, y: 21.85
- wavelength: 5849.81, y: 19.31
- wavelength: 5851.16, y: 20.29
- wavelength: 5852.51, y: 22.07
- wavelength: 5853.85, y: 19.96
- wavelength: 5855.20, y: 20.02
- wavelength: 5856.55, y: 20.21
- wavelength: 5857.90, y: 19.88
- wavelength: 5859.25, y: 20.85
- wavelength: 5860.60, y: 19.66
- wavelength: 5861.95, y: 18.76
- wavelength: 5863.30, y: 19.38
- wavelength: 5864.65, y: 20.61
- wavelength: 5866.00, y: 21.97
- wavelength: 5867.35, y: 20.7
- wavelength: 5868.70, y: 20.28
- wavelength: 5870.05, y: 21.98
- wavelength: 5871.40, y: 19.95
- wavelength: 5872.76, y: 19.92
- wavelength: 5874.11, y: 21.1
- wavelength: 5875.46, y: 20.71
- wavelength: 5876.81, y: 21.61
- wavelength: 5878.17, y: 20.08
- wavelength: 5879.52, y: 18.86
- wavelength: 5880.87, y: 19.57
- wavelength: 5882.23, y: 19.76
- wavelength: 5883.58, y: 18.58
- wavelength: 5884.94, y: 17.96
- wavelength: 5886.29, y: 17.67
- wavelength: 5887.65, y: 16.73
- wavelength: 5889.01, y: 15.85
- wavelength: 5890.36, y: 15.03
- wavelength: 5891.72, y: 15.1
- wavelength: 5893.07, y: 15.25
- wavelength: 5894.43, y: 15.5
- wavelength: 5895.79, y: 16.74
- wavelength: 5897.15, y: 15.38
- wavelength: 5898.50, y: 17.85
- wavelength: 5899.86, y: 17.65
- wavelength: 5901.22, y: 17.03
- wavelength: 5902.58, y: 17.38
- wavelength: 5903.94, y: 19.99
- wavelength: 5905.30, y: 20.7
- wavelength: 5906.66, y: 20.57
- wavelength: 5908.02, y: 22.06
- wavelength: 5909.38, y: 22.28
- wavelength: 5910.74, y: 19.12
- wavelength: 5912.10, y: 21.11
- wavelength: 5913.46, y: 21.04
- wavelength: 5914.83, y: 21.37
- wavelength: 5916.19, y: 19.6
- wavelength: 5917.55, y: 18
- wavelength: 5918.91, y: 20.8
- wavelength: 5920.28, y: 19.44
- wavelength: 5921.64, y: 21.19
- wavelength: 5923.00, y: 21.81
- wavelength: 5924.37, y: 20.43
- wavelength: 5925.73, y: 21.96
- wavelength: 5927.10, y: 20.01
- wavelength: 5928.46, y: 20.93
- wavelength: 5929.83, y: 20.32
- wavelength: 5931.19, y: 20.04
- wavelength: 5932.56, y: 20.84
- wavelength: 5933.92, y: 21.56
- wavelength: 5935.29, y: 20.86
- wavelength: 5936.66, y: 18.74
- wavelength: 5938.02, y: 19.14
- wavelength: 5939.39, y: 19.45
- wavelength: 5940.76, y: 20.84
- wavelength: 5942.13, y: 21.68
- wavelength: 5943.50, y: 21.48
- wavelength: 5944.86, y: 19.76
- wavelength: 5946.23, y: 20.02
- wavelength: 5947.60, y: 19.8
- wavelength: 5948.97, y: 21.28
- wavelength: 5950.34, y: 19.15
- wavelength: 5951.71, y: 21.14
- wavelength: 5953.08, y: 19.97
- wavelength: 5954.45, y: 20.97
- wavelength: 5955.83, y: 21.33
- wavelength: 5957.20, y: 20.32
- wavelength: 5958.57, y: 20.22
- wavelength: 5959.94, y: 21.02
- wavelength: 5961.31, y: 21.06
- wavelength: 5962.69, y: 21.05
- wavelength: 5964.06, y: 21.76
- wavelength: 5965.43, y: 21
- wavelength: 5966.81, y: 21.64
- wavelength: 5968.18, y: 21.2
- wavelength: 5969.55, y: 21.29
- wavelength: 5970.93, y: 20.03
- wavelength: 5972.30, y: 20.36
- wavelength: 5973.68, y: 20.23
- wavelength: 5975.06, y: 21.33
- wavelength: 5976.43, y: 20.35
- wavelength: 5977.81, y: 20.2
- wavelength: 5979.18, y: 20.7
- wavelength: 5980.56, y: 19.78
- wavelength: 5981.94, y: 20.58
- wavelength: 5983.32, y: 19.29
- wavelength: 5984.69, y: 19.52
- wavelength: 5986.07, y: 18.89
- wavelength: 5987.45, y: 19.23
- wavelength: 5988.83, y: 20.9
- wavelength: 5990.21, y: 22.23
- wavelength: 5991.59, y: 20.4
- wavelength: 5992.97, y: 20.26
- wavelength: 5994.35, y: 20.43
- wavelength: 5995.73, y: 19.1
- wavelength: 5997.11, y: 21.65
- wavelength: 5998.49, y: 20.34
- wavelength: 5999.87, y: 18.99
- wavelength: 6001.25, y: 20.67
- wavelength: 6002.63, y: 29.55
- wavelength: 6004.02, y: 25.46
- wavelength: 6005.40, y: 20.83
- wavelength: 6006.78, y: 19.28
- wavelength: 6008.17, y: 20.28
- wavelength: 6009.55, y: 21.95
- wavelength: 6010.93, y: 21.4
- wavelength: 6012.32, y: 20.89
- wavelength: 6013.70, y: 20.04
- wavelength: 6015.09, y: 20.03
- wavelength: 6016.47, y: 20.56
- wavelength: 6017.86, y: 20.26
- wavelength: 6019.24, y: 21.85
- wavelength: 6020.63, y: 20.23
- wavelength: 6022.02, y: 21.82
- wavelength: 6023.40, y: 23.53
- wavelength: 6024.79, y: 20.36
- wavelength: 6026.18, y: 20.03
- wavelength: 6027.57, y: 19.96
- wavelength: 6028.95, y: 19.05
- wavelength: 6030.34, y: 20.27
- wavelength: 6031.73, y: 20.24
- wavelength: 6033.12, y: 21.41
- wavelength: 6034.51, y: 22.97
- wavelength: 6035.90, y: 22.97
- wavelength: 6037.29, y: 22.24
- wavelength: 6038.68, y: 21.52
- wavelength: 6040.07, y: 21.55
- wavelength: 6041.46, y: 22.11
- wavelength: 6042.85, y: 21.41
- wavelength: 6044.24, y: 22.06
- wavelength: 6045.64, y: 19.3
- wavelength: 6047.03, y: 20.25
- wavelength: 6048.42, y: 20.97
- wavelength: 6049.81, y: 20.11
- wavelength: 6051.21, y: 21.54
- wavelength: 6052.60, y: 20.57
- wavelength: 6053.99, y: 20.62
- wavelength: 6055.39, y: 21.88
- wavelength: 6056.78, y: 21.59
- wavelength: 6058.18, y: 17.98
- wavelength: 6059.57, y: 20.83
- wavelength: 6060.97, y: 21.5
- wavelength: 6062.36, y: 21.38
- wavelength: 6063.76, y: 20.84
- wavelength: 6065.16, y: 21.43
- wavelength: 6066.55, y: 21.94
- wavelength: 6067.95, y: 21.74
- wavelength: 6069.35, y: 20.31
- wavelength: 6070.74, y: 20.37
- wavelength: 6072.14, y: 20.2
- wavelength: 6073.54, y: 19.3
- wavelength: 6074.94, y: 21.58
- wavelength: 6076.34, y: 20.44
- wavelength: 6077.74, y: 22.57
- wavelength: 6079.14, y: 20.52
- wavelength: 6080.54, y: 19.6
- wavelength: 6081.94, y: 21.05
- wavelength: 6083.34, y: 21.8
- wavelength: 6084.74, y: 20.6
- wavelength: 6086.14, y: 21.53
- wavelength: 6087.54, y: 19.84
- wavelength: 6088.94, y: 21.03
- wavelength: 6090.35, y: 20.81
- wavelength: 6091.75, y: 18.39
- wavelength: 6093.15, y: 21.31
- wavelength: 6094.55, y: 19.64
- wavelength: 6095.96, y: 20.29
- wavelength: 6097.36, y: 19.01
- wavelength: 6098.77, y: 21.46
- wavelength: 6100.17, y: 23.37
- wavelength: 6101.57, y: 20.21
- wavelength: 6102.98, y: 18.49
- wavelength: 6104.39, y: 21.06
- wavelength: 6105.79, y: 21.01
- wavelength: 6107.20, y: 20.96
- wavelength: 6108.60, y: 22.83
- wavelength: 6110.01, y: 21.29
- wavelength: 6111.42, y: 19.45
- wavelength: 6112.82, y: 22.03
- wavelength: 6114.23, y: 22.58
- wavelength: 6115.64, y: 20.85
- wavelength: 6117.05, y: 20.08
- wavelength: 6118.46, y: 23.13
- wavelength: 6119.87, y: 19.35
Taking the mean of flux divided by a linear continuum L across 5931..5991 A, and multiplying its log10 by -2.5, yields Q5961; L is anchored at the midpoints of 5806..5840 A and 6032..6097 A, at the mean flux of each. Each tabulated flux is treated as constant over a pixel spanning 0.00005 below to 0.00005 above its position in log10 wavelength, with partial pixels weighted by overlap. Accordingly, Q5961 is 0.03 mag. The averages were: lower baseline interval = 21.1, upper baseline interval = 20.9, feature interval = 20.5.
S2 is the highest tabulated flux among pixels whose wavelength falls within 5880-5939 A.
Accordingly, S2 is 22.28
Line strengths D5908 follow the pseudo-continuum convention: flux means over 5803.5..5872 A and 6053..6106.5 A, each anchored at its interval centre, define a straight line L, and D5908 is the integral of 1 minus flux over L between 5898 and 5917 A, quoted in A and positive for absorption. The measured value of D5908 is 0.89 A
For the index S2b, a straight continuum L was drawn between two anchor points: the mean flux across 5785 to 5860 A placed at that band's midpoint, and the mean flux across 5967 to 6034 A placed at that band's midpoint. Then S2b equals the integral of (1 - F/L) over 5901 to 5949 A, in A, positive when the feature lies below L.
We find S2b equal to 1.4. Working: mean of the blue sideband 21.3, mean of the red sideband 20.8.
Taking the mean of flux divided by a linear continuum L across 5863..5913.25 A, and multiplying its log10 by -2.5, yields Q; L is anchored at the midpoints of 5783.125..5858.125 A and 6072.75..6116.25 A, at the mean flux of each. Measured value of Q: 0.12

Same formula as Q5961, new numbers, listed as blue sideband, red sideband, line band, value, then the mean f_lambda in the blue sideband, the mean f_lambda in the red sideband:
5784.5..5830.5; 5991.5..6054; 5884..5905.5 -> 0.25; 21.4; 21.1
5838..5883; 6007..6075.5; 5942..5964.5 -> 0.00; 20.6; 20.9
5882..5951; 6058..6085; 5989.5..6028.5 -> -0.05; 19.4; 20.9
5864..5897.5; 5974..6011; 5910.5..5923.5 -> -0.05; 18.7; 20.9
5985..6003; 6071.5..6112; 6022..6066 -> -0.02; 20.8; 20.7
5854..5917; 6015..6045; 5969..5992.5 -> 0.01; 19.2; 21.2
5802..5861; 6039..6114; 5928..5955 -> 0.03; 20.9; 20.8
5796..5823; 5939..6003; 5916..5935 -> 0.02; 21.4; 20.7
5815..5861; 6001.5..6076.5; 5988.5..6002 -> 0.03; 20.9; 21.2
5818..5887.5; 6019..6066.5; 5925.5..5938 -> 0.02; 20.5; 21.1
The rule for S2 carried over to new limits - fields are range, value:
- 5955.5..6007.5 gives 29.55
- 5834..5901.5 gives 22.45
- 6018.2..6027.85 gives 23.53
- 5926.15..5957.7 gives 21.68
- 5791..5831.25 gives 26.1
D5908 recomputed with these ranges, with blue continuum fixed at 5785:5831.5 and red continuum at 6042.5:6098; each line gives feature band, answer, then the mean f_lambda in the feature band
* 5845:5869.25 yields 1.0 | 20.5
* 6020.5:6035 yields 0.0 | 20.9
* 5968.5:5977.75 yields 0.2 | 20.6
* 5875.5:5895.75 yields 3.3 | 17.7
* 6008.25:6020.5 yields 0.0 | 20.8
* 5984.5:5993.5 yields 0.3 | 20.2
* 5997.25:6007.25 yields -0.6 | 22.2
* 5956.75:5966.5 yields 0.0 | 21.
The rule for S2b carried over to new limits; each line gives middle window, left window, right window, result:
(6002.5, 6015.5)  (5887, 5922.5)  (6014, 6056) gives -0.72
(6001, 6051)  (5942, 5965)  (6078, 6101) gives -1.54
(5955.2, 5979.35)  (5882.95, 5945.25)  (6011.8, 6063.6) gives -1.01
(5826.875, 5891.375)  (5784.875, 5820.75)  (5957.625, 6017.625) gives 3.24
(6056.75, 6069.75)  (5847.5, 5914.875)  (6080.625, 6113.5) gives -0.26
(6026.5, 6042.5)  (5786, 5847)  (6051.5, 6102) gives -0.30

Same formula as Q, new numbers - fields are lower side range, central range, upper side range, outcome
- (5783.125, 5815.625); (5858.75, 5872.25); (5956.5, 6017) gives 0.05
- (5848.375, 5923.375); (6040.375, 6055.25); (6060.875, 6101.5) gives -0.02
